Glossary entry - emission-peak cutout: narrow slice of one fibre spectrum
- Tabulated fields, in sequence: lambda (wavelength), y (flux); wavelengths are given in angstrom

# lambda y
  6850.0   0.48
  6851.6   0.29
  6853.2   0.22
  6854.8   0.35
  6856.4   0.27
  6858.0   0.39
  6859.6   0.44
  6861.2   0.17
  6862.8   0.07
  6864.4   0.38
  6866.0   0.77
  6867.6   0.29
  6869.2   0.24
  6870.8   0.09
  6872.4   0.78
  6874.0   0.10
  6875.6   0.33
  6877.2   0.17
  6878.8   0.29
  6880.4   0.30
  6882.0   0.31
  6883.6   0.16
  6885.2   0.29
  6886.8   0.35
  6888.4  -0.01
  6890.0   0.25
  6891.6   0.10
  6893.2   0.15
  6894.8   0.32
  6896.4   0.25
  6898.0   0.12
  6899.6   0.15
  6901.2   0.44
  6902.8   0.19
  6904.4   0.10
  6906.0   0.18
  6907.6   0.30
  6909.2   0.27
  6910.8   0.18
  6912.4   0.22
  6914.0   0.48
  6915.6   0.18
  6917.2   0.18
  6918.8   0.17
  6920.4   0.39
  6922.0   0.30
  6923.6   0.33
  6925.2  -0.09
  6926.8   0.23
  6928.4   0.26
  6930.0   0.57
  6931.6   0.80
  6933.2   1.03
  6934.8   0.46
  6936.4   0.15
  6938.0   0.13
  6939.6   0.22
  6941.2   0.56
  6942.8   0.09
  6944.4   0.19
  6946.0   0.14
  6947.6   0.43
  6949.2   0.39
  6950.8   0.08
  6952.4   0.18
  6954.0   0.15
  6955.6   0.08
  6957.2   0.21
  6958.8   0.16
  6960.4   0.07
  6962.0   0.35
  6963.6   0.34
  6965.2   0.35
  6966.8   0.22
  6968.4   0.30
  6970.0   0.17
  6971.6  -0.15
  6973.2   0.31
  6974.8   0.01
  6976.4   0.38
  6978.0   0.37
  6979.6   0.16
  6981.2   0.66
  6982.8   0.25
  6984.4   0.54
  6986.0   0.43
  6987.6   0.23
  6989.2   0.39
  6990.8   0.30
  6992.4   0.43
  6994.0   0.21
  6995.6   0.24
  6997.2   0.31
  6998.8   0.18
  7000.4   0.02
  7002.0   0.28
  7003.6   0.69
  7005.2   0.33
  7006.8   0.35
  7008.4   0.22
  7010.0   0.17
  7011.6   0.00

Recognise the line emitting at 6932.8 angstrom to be H-beta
